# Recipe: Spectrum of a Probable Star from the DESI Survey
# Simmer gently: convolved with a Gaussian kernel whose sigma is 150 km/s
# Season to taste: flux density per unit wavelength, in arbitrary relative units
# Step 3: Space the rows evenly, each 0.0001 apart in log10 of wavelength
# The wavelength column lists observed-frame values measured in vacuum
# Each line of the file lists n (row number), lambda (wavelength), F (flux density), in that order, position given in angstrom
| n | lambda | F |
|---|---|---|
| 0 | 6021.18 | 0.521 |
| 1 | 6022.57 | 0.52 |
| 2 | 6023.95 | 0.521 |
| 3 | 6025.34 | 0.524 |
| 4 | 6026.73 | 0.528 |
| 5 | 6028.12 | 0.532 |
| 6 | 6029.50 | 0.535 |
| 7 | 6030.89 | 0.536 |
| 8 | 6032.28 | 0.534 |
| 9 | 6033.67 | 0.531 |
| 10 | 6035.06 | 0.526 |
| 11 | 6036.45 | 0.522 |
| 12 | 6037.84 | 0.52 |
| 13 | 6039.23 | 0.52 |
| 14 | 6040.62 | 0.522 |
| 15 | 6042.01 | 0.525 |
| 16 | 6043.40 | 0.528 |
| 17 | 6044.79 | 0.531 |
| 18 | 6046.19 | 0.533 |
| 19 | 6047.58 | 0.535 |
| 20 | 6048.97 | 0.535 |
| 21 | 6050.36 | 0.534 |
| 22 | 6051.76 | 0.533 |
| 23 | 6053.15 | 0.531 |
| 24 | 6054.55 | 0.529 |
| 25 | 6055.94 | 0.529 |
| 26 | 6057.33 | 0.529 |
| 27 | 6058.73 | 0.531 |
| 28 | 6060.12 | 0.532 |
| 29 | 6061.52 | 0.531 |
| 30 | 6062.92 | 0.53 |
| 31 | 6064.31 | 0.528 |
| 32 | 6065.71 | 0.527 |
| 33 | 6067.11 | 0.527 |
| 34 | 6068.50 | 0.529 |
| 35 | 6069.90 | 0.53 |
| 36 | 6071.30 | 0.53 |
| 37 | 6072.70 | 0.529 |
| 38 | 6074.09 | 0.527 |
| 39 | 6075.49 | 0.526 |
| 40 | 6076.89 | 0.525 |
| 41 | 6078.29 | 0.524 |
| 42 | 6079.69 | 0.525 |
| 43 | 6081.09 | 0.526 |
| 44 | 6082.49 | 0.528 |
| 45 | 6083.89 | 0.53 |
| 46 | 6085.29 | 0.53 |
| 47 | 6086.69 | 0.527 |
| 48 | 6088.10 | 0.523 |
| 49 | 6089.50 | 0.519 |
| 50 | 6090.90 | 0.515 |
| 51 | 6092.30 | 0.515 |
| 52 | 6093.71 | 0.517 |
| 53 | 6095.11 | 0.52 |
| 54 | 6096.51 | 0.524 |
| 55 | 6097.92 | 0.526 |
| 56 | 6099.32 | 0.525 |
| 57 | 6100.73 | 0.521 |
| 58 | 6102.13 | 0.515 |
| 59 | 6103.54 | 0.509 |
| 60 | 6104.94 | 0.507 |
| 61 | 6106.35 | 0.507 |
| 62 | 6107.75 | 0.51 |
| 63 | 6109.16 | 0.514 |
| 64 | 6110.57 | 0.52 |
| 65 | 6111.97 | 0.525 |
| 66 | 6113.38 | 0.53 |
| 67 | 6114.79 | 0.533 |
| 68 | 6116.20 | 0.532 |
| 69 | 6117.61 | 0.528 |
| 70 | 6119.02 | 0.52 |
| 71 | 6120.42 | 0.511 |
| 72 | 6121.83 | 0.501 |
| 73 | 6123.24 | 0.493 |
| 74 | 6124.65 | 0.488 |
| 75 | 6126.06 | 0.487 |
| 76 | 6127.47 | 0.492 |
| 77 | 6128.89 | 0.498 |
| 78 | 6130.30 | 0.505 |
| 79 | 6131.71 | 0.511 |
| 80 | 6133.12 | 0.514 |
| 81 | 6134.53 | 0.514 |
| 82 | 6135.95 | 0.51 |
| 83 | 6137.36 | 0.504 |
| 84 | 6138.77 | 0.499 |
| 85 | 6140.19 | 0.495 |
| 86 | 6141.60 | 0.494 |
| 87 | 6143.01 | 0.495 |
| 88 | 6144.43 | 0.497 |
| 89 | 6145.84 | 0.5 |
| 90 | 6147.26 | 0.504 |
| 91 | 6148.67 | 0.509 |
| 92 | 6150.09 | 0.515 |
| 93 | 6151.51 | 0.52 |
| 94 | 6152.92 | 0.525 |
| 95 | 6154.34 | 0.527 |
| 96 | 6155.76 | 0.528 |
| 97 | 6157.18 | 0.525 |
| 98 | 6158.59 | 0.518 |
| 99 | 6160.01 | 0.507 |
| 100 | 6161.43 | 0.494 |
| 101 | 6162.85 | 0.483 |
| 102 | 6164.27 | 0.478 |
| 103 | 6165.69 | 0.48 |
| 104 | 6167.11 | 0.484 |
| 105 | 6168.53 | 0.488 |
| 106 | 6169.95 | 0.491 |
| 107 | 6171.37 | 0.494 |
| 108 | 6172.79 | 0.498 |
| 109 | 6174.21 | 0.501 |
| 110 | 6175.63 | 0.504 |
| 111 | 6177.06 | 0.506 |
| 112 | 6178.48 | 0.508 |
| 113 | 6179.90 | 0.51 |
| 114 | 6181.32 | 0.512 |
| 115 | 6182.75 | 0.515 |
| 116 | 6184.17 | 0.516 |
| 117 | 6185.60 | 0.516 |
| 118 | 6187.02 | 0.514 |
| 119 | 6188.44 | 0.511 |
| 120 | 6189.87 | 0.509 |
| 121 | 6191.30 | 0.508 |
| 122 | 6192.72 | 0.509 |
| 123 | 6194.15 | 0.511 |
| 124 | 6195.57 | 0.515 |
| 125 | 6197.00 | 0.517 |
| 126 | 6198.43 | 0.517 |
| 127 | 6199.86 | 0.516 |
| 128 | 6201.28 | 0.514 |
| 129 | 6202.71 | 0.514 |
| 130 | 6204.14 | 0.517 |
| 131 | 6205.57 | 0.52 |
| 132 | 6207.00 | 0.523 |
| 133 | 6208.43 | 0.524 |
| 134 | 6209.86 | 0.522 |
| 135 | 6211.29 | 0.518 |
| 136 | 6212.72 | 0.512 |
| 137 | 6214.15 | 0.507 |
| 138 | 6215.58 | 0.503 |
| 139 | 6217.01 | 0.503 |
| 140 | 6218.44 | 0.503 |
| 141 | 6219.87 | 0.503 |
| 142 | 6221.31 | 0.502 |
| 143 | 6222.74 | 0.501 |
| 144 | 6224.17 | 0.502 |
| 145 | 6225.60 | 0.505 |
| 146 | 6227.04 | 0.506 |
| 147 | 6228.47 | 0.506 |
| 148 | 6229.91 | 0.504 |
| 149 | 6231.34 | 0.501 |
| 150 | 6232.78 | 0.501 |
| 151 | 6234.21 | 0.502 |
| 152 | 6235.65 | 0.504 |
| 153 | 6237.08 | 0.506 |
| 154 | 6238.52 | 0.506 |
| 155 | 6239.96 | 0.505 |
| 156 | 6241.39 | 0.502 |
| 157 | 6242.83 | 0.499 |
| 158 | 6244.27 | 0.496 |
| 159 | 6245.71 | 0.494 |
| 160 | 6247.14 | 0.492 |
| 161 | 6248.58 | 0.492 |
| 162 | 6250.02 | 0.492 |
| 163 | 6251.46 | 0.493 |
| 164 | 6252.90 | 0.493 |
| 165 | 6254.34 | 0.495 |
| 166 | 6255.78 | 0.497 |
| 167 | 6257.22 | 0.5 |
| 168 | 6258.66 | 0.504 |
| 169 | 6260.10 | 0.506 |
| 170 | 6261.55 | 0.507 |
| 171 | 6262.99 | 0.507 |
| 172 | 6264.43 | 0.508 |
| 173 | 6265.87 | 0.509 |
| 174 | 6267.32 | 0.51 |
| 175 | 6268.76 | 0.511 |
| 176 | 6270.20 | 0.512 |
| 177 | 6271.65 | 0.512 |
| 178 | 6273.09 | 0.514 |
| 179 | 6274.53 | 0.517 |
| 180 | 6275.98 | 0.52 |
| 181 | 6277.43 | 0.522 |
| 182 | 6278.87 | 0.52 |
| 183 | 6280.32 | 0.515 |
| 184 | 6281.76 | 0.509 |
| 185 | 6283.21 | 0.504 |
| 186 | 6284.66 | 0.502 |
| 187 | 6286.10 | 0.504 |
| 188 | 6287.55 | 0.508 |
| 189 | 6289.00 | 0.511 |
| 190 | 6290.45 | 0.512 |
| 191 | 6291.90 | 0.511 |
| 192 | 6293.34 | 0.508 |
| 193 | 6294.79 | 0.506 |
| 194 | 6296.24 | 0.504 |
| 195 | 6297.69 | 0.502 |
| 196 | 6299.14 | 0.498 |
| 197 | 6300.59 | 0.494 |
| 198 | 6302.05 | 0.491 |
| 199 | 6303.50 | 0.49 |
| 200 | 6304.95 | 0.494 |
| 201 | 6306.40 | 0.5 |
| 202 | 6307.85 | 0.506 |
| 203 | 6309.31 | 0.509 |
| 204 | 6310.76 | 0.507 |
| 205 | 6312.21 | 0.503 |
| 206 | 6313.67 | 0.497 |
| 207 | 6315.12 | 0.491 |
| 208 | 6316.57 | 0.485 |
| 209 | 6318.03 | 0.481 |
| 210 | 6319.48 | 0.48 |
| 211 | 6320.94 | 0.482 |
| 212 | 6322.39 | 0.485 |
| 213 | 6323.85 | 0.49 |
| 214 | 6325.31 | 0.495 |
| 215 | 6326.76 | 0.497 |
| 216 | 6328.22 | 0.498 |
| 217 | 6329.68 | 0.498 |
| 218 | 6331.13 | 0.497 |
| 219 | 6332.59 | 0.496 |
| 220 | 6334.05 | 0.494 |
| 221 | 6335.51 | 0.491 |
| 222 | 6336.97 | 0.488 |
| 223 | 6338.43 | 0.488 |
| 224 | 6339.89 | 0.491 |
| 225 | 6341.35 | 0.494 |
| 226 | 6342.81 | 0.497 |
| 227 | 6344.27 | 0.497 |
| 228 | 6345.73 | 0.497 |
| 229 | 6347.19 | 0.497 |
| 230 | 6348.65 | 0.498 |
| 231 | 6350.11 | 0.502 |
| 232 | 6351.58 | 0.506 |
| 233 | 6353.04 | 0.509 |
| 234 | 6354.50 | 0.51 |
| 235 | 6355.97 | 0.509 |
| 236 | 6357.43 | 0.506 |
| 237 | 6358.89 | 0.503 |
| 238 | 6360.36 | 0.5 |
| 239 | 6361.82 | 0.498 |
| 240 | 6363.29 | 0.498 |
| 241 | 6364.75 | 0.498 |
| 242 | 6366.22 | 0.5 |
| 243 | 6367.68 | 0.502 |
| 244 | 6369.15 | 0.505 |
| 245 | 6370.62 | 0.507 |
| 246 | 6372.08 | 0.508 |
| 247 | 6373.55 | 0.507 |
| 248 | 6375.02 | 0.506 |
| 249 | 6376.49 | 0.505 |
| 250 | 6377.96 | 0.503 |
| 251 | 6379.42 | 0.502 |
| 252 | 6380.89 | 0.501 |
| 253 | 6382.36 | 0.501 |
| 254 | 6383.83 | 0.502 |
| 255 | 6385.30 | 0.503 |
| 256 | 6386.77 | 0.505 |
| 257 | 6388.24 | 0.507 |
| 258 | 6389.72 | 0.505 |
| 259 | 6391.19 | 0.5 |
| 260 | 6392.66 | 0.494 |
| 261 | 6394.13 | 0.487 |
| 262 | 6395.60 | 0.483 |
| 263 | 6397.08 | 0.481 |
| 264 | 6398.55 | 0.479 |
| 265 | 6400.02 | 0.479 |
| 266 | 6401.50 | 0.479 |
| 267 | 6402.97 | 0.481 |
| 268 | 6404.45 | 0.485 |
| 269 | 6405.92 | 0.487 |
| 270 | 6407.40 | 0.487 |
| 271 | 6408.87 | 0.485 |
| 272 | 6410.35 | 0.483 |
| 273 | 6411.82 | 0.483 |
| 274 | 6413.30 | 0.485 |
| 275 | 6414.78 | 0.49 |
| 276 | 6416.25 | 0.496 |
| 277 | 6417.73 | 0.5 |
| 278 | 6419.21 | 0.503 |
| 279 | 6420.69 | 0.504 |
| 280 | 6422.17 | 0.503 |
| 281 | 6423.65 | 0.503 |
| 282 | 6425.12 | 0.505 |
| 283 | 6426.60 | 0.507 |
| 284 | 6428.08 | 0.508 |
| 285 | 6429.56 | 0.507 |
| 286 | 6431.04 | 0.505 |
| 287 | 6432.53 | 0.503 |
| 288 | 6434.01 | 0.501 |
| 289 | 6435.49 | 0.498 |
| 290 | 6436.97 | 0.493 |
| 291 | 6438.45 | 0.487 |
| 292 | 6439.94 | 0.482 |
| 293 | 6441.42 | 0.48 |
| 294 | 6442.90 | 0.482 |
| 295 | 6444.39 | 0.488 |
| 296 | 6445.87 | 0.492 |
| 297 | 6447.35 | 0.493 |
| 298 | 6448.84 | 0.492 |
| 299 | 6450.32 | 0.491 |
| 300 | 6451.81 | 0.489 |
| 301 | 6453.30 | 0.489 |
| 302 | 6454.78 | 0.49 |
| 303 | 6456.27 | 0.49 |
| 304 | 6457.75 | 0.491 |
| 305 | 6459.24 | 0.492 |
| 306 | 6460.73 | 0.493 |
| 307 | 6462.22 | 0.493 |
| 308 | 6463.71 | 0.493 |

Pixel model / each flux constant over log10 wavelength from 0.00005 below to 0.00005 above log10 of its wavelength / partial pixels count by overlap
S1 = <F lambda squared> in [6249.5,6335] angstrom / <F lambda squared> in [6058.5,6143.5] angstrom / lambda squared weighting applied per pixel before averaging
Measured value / 1.0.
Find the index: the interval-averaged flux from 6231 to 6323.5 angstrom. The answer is 0.502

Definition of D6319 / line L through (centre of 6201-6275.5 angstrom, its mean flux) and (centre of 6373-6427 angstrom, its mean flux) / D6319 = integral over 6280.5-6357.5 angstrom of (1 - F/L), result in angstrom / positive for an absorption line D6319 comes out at 0.3 angstrom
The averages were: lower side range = 0.506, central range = 0.499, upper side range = 0.495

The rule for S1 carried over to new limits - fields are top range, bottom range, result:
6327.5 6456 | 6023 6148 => 1.05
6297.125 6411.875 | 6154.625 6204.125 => 1.04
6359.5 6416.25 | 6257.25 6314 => 1.01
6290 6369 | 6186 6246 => 1.02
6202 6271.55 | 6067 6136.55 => 1.02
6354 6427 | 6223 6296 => 1.03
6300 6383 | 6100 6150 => 1.05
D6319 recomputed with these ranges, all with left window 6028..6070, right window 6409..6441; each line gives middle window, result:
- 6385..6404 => 0.3 angstrom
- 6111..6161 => 1.1 angstrom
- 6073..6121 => 0.3 angstrom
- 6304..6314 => 0.1 angstrom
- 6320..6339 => 0.5 angstrom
